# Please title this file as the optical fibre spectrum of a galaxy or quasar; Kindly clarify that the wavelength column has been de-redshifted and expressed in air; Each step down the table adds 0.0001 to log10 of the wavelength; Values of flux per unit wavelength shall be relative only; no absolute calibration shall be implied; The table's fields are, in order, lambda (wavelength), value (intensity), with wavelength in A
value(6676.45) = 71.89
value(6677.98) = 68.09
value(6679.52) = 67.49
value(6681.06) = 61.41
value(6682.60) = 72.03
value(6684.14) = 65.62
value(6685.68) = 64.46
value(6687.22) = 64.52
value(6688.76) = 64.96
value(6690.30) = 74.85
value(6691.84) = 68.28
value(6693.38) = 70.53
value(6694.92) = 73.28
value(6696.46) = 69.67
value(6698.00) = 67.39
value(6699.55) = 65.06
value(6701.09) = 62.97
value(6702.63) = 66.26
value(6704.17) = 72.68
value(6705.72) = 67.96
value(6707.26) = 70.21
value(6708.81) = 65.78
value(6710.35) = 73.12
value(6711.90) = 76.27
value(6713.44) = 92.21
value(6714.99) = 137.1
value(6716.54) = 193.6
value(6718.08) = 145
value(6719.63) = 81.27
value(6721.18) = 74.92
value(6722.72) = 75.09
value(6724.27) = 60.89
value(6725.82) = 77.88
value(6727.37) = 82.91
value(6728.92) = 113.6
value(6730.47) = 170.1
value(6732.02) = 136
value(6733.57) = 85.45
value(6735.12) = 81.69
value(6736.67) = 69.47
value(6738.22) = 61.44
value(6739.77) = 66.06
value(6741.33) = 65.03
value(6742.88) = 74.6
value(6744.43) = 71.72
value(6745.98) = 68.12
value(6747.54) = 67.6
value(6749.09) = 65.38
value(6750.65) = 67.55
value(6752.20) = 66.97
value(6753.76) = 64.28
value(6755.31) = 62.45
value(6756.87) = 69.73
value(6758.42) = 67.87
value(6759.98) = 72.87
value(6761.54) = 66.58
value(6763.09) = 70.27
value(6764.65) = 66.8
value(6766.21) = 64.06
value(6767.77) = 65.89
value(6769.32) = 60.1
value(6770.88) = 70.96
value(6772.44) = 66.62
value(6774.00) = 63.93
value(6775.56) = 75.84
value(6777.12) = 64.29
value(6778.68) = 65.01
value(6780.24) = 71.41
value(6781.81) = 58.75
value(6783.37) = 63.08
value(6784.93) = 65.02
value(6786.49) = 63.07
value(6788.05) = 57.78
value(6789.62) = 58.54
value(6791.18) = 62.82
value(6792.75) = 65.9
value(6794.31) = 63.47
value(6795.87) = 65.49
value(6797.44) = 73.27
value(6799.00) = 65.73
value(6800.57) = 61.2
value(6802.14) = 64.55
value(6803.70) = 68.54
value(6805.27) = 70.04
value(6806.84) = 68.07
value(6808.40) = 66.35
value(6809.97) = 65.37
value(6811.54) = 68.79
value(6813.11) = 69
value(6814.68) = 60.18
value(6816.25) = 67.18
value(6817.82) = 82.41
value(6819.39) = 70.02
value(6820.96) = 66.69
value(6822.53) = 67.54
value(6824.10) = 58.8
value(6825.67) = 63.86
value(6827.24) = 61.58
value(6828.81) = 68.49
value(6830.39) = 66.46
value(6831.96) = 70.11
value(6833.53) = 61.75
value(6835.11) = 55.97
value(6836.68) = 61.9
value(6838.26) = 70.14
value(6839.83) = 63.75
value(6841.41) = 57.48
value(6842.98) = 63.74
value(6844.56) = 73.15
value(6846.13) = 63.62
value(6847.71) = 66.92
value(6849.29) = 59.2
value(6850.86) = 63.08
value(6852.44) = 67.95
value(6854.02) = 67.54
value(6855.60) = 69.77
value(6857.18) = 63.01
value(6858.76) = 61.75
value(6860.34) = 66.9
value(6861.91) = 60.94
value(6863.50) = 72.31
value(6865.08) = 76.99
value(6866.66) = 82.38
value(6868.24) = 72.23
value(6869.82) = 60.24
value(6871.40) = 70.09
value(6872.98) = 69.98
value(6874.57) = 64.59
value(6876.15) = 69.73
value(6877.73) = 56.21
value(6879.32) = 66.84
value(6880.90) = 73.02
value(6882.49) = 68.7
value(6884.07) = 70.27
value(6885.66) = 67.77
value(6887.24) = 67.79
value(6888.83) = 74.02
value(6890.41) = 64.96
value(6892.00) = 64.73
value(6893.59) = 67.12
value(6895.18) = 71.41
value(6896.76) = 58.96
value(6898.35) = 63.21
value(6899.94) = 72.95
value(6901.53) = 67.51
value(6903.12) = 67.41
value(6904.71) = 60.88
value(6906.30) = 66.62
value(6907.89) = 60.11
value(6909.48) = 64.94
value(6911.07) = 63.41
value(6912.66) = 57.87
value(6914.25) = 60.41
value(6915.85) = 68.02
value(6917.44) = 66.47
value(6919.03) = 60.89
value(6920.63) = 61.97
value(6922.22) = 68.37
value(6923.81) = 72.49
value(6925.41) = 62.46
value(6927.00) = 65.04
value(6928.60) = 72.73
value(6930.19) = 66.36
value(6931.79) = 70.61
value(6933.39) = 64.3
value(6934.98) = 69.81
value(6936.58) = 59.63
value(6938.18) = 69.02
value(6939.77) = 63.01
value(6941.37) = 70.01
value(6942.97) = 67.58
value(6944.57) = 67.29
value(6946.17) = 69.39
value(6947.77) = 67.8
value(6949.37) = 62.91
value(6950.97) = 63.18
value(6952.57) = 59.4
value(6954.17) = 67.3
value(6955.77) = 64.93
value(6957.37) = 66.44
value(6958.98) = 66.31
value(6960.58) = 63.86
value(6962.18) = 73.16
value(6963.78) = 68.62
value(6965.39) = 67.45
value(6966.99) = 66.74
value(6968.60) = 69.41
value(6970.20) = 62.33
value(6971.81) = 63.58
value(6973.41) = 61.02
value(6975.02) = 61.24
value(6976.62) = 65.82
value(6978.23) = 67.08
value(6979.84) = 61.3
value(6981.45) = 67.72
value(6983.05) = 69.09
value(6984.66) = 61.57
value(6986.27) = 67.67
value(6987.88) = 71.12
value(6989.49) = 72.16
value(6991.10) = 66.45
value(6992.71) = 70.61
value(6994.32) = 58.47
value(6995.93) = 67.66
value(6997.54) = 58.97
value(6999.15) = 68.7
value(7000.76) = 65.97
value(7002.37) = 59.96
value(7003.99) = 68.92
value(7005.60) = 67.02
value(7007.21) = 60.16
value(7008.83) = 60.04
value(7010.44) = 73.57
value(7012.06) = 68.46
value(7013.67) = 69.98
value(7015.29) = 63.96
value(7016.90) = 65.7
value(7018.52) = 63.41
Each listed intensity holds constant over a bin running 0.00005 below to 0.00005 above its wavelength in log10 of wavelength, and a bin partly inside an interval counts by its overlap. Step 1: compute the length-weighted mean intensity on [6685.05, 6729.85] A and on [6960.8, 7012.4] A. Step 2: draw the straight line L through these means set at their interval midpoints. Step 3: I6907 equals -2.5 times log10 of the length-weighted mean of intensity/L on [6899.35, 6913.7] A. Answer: 0.10 mag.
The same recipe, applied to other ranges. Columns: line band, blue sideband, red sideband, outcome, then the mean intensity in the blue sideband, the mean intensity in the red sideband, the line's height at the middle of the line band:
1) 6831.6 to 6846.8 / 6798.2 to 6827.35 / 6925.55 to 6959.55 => 0.04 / 66.8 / 66.3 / 66.7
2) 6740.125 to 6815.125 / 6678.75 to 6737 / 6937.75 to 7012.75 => 0.19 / 83.9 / 65.9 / 79.2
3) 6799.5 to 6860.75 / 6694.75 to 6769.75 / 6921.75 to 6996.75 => 0.13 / 80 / 66.4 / 74.1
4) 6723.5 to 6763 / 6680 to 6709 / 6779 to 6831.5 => -0.17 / 67.8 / 65.8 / 66.9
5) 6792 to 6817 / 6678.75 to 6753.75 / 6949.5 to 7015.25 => 0.14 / 80.2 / 65.8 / 75.4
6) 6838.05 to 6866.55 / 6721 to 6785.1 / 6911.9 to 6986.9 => 0.05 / 73.8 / 65.7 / 69.7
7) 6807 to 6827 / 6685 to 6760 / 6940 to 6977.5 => 0.11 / 80.2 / 65.9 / 74.5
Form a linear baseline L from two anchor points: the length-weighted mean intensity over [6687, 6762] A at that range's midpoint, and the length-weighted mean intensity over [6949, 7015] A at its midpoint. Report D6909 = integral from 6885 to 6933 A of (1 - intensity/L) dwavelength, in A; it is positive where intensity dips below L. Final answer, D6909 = 2.7 A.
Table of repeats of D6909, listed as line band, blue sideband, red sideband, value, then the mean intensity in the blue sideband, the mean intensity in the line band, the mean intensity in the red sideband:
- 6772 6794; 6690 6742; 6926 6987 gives 4.38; 85.9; 64.4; 66.1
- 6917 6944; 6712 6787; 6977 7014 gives 1.21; 79.4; 66.5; 66.1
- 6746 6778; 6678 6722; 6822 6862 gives 2.58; 79.4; 67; 64.5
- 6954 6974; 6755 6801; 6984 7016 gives -0.07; 65.7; 66.3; 66.1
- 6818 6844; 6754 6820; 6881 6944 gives 0.61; 66.4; 64.8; 66.2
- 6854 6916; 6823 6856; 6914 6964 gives -1.43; 64.5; 66.8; 66.3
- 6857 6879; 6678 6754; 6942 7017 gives 1.26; 80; 67.8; 65.9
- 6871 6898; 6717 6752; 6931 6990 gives 1.97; 85.3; 67.3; 66.2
